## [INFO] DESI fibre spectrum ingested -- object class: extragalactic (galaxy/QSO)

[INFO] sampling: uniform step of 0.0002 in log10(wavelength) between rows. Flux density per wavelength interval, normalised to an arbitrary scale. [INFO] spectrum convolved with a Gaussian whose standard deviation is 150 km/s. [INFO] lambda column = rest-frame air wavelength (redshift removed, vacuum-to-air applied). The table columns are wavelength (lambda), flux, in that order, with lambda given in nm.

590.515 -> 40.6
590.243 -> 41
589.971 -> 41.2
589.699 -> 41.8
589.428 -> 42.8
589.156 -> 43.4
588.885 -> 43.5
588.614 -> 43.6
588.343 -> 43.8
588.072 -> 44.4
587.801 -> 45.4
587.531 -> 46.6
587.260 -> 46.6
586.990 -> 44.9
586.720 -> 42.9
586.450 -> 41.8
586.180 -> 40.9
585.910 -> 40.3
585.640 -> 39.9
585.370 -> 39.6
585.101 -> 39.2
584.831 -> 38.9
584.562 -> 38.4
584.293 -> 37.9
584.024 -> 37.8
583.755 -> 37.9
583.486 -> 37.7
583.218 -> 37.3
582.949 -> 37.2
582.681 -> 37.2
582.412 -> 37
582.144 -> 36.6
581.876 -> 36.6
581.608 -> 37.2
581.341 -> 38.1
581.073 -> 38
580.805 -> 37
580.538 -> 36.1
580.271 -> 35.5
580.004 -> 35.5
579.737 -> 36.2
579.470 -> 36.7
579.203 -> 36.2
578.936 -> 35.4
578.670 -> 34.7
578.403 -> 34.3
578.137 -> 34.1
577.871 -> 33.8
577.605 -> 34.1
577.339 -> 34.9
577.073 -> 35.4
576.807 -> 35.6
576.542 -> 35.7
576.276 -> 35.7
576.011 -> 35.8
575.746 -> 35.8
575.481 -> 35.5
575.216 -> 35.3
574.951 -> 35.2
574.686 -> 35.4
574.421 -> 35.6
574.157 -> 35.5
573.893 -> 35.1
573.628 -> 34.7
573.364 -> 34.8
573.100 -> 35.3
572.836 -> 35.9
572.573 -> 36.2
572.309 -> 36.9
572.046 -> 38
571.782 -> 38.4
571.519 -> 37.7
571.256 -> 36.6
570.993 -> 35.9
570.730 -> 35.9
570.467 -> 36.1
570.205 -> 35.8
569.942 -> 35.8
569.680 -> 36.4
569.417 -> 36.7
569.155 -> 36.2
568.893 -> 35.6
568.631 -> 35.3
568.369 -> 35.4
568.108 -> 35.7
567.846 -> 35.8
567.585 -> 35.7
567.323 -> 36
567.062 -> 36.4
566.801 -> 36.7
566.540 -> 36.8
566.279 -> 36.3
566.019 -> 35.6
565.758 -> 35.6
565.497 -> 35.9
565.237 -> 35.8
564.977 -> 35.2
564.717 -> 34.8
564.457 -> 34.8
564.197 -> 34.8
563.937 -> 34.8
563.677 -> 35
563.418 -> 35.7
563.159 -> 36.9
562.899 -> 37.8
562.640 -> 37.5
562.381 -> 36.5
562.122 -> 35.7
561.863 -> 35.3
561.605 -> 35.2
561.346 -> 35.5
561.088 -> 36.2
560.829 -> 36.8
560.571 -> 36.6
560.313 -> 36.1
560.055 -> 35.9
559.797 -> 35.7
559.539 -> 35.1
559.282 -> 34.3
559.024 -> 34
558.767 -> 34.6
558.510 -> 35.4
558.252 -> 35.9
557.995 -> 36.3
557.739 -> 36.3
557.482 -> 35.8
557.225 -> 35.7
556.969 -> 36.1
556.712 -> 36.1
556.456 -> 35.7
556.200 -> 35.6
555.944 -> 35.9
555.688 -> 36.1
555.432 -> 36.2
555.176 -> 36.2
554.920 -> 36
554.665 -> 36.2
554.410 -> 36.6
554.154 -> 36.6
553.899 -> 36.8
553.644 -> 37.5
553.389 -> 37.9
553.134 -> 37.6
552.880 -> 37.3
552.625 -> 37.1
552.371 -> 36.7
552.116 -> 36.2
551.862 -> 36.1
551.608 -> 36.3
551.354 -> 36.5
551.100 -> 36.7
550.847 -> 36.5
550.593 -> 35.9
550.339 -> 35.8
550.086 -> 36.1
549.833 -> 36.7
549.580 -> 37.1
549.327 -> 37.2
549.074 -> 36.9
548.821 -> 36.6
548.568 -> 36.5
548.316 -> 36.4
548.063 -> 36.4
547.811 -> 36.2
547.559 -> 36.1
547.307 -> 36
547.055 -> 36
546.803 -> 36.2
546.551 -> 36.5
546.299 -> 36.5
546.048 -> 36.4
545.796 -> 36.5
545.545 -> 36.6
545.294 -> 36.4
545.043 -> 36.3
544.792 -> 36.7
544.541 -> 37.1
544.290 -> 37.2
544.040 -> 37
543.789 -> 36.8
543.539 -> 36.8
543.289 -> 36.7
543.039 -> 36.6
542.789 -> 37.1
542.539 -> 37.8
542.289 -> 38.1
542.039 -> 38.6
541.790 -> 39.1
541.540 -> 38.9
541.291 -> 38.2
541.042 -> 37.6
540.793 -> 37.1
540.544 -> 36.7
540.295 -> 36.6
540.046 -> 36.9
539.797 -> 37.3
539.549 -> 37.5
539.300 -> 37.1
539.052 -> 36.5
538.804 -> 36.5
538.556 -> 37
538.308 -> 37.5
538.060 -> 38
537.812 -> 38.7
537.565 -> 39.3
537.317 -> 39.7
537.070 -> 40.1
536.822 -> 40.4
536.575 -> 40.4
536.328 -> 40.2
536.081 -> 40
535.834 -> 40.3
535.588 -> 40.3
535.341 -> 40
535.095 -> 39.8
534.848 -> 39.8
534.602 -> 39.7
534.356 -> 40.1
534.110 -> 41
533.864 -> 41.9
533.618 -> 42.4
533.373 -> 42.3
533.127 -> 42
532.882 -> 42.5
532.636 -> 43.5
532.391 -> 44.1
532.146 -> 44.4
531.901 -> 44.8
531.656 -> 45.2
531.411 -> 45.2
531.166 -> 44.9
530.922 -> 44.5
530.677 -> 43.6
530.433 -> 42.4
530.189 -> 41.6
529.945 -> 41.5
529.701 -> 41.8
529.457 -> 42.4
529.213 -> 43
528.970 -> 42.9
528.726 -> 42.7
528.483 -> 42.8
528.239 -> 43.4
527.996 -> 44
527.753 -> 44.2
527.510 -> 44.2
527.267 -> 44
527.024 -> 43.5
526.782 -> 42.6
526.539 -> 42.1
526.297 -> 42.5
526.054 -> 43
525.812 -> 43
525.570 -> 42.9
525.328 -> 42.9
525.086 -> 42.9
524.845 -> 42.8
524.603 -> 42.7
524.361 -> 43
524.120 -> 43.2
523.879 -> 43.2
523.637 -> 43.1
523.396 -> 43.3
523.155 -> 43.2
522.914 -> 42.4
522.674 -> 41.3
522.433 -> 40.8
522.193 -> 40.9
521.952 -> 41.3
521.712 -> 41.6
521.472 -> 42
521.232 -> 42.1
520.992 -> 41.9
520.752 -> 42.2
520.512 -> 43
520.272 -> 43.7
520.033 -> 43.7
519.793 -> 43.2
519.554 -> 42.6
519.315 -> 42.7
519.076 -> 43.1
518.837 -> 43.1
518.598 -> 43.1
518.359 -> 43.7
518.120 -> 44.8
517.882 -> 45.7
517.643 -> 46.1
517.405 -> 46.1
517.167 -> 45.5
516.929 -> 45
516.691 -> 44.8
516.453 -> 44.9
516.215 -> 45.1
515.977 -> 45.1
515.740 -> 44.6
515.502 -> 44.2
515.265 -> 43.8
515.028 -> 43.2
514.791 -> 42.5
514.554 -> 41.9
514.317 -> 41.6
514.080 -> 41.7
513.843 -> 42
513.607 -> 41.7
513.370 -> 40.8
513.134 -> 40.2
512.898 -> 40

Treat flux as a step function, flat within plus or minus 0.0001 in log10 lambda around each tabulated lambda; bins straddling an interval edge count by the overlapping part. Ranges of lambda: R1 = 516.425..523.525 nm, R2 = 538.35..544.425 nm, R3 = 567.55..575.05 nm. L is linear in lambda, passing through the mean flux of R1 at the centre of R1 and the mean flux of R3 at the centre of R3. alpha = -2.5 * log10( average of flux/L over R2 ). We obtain 0.08 mag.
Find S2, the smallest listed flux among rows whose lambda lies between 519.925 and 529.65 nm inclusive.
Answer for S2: 40.8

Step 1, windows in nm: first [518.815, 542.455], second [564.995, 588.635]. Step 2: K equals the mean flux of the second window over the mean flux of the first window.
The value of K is 0.90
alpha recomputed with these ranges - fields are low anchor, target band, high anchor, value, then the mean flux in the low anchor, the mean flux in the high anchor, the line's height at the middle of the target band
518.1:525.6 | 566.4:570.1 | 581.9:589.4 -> 0.15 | 42.7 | 40.7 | 41.3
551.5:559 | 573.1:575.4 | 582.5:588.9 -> 0.12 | 36.3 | 40.9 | 39.2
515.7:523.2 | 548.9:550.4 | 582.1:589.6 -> 0.15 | 43.4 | 40.9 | 42.3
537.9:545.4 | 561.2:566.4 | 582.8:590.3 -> 0.10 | 37.3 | 41.3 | 39.3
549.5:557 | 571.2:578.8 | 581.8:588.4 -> 0.10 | 36.5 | 40.3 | 39.1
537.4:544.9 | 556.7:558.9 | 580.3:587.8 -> 0.07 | 37.4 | 39.3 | 38.2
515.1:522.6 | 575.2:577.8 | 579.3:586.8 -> 0.09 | 43.5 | 38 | 38.6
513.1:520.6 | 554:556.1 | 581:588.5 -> 0.15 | 43.6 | 40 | 41.6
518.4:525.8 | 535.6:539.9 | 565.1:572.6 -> 0.05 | 42.6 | 36.2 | 40.5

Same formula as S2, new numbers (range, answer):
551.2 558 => 35.6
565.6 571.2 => 35.3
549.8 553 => 35.8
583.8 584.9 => 37.8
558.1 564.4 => 34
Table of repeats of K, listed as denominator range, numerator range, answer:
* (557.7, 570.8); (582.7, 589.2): 1.15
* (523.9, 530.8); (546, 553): 0.85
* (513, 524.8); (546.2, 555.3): 0.85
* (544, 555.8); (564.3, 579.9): 0.98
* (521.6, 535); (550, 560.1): 0.85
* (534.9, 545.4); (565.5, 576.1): 0.95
